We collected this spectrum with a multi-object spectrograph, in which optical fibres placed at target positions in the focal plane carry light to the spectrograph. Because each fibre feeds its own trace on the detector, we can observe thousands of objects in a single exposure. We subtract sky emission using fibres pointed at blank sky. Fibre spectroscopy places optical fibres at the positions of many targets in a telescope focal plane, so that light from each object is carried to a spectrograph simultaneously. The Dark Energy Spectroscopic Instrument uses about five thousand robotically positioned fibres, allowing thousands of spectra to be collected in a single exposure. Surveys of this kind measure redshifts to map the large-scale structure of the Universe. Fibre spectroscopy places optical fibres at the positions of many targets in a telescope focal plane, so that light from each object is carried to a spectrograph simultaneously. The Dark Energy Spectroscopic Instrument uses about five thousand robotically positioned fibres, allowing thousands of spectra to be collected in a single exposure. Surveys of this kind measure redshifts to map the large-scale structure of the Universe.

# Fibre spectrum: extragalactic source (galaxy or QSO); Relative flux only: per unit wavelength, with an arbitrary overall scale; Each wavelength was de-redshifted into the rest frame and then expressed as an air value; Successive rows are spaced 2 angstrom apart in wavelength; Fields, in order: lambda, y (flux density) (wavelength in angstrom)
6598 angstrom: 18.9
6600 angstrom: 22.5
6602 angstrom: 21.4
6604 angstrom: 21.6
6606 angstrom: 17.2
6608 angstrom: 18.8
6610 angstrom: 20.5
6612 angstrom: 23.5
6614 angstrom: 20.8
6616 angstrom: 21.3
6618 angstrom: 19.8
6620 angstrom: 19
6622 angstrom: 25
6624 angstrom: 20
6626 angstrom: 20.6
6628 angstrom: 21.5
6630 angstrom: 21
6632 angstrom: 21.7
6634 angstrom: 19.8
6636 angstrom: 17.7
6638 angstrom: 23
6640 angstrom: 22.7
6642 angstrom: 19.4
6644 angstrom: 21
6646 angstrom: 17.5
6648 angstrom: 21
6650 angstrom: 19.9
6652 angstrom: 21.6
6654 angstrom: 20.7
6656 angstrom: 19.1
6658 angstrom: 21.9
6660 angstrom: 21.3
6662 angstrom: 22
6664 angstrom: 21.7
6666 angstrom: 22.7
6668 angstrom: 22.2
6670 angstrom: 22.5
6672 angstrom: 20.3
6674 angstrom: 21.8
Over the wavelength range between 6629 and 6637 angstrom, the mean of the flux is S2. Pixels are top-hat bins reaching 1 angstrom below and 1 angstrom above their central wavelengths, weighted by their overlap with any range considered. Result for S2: 20.1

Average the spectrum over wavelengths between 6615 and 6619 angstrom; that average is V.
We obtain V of 20.6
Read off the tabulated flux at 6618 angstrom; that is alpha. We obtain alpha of 19.8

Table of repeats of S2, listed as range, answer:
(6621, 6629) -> 21.8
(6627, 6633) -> 21.4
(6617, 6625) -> 20.9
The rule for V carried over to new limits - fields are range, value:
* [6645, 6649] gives 19.2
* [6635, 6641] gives 21.1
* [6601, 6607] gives 20.1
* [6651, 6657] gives 20.5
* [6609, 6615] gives 21.6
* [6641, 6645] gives 20.2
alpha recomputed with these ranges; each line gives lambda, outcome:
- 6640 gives 22.7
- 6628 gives 21.5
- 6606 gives 17.2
